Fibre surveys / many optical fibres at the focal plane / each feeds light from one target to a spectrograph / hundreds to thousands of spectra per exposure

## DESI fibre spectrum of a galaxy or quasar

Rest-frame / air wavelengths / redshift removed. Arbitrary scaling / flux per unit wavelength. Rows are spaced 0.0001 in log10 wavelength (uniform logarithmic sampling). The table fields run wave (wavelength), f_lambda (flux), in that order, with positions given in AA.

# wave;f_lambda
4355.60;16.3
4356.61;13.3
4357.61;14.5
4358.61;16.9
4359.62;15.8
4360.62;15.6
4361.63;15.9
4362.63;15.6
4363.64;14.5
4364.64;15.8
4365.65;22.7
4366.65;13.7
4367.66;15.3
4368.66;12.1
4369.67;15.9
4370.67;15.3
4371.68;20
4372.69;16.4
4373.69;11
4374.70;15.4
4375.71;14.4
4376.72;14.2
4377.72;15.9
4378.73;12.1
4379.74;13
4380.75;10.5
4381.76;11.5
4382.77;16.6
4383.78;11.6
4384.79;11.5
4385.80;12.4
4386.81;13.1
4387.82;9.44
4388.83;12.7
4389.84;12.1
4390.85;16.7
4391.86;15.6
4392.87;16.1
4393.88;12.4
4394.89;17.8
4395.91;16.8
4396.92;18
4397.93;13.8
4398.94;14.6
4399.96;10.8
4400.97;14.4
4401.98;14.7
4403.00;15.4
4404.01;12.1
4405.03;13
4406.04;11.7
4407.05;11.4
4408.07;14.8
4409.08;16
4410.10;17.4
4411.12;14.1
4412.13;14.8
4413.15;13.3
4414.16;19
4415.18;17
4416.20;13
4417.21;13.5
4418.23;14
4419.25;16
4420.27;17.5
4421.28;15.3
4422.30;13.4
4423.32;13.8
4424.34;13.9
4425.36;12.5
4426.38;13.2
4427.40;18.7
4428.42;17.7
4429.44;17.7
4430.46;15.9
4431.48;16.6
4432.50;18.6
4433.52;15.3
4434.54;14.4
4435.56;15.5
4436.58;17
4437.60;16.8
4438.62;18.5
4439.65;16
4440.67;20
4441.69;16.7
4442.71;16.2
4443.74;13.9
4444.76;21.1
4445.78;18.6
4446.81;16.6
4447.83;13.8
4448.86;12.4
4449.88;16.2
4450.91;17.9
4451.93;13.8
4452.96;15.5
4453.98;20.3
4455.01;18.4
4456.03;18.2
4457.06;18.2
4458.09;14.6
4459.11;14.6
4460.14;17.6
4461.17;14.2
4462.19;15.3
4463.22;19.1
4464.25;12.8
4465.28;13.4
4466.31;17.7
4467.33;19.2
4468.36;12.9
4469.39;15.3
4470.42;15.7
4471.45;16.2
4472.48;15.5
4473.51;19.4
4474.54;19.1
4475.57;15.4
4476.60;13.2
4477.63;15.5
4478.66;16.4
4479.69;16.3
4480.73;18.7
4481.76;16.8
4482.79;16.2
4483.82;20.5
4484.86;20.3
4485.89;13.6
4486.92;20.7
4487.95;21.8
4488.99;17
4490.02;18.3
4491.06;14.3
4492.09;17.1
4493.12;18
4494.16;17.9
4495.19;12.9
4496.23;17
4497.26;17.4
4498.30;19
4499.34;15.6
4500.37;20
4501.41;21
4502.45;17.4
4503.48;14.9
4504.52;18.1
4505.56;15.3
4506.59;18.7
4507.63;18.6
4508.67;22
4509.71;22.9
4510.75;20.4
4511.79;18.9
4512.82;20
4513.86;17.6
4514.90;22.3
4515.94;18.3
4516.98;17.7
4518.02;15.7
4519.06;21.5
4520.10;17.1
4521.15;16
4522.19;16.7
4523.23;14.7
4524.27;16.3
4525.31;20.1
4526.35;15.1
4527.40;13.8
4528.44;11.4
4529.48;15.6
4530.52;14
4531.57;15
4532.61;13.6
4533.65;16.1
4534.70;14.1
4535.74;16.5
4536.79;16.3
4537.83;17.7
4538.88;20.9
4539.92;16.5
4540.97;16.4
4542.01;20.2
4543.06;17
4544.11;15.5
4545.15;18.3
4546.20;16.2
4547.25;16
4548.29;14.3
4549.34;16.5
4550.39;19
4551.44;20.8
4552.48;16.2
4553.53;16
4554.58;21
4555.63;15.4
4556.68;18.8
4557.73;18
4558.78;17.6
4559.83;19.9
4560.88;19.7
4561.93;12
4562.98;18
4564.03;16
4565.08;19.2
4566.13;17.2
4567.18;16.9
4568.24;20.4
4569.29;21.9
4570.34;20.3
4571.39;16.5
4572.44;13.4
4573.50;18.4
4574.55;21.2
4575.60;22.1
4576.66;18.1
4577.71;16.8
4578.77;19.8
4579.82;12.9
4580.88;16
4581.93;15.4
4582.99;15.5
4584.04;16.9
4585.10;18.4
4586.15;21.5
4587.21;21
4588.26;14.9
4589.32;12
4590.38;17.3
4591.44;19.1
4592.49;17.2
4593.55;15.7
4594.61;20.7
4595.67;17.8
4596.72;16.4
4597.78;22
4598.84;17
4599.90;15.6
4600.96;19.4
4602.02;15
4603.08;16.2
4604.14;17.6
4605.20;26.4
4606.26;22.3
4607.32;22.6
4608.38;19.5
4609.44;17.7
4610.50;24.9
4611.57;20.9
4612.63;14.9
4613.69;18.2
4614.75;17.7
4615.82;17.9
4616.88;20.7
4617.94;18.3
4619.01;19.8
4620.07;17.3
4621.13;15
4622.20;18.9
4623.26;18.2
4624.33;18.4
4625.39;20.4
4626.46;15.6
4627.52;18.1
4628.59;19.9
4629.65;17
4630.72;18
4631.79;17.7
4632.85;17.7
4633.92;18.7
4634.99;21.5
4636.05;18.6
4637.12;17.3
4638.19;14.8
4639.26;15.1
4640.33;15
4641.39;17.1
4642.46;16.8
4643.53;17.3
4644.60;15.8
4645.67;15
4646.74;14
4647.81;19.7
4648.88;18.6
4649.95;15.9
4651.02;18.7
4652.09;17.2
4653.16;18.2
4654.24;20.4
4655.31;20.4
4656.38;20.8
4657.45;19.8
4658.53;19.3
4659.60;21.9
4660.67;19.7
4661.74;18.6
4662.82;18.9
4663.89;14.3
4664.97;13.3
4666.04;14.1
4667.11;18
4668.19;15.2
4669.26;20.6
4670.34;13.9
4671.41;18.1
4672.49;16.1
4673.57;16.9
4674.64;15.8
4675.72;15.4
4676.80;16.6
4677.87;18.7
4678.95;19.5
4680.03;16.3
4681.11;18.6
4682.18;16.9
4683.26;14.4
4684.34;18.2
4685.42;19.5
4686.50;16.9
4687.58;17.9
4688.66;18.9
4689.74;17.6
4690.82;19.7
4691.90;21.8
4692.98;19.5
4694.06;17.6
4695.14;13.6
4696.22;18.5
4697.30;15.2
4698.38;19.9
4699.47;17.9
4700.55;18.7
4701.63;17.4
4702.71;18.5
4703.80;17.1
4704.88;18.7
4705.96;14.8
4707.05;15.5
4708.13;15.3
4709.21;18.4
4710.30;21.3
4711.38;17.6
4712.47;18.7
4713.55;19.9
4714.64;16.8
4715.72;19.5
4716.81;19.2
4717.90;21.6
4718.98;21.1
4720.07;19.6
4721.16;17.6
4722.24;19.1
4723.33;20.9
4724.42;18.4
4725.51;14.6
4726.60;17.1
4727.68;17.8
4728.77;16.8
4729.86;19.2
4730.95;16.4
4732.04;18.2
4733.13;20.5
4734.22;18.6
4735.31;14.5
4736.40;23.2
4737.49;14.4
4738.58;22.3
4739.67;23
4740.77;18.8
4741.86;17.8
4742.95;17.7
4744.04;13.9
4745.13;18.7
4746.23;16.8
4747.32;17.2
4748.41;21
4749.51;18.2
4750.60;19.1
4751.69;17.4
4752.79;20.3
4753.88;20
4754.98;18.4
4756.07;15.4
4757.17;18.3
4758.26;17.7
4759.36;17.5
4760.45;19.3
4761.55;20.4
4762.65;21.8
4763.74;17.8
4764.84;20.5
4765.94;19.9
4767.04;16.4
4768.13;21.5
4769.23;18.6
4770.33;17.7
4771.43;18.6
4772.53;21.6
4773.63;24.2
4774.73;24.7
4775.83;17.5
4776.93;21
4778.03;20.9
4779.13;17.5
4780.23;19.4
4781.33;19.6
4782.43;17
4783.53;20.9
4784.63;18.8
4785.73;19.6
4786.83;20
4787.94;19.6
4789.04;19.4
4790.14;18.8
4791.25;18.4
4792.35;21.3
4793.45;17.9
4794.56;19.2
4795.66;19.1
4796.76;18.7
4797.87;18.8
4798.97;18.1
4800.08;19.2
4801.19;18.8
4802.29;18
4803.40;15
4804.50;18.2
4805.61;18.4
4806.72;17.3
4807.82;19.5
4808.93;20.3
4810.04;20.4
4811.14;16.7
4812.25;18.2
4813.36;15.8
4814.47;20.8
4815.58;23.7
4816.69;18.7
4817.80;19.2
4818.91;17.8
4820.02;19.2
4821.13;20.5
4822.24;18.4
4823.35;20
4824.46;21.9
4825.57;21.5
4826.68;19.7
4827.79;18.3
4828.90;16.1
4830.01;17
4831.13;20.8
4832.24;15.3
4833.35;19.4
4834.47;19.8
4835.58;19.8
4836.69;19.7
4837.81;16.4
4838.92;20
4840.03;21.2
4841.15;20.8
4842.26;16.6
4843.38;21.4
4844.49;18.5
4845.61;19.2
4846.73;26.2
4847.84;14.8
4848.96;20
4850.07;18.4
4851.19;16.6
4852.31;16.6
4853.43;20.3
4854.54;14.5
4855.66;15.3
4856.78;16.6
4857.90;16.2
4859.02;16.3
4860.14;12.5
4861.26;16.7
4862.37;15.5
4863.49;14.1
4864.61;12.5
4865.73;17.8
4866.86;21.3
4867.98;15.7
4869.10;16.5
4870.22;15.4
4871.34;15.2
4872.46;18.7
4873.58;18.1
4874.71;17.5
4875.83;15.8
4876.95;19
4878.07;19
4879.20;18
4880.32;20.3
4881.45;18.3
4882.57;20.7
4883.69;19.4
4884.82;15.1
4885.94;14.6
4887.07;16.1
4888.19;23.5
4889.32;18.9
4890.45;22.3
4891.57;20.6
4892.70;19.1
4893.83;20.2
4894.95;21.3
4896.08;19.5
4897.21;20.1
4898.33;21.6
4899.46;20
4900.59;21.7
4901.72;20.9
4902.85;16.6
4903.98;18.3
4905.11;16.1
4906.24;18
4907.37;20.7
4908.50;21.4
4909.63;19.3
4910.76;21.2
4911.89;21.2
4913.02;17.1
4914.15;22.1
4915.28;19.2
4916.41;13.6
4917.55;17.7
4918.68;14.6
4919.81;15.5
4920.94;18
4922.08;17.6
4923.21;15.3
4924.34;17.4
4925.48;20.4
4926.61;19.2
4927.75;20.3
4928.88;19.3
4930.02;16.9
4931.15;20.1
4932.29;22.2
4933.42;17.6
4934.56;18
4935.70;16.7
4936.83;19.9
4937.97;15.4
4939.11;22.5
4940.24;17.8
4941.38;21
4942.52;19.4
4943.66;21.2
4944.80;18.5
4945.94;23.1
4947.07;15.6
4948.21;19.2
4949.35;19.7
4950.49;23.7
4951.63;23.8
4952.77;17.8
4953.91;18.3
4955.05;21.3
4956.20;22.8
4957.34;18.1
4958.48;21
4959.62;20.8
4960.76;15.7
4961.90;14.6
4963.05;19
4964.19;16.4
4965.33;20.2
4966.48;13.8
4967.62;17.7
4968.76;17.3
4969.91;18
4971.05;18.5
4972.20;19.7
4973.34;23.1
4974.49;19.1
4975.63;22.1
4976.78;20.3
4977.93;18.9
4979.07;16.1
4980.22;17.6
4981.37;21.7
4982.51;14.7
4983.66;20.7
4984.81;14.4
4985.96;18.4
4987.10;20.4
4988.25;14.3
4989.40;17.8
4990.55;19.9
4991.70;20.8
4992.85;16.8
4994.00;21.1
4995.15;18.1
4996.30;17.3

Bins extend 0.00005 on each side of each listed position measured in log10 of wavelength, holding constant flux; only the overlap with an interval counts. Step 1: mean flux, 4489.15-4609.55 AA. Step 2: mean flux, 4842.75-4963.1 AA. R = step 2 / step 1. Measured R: 1.05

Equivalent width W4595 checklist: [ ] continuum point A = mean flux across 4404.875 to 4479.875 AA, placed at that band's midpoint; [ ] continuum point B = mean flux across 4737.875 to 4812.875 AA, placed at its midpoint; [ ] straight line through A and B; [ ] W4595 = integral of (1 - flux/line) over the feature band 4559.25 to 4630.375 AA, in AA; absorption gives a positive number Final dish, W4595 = -3.6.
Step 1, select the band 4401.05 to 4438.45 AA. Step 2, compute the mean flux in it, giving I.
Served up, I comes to 15.2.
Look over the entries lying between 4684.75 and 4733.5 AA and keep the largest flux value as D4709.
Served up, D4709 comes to 21.8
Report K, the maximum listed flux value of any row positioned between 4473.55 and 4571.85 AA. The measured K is 22.9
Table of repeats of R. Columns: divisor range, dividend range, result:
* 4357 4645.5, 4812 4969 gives 1.11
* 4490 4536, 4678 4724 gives 1.06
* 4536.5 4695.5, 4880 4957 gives 1.08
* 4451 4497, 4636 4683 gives 1.04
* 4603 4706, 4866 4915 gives 1.05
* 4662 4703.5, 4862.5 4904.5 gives 1.06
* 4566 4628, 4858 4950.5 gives 1.01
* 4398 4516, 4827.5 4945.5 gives 1.12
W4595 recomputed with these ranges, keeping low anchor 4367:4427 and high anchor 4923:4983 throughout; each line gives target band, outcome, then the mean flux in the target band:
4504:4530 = -4.3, 17.8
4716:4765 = -4.0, 18.6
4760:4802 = -4.7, 19.5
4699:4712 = -0.5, 17.6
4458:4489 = -3.6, 16.6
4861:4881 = 1.4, 17.1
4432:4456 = -3.4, 16.7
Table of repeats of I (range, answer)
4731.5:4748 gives 18.4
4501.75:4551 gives 17.2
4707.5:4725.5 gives 18.9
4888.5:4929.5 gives 19.1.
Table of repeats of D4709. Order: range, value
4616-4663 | 21.9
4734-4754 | 23.2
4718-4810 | 24.7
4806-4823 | 23.7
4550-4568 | 21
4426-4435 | 18.7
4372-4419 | 19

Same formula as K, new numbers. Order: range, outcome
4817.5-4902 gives 26.2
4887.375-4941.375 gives 23.5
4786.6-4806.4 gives 21.3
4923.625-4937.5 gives 22.2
